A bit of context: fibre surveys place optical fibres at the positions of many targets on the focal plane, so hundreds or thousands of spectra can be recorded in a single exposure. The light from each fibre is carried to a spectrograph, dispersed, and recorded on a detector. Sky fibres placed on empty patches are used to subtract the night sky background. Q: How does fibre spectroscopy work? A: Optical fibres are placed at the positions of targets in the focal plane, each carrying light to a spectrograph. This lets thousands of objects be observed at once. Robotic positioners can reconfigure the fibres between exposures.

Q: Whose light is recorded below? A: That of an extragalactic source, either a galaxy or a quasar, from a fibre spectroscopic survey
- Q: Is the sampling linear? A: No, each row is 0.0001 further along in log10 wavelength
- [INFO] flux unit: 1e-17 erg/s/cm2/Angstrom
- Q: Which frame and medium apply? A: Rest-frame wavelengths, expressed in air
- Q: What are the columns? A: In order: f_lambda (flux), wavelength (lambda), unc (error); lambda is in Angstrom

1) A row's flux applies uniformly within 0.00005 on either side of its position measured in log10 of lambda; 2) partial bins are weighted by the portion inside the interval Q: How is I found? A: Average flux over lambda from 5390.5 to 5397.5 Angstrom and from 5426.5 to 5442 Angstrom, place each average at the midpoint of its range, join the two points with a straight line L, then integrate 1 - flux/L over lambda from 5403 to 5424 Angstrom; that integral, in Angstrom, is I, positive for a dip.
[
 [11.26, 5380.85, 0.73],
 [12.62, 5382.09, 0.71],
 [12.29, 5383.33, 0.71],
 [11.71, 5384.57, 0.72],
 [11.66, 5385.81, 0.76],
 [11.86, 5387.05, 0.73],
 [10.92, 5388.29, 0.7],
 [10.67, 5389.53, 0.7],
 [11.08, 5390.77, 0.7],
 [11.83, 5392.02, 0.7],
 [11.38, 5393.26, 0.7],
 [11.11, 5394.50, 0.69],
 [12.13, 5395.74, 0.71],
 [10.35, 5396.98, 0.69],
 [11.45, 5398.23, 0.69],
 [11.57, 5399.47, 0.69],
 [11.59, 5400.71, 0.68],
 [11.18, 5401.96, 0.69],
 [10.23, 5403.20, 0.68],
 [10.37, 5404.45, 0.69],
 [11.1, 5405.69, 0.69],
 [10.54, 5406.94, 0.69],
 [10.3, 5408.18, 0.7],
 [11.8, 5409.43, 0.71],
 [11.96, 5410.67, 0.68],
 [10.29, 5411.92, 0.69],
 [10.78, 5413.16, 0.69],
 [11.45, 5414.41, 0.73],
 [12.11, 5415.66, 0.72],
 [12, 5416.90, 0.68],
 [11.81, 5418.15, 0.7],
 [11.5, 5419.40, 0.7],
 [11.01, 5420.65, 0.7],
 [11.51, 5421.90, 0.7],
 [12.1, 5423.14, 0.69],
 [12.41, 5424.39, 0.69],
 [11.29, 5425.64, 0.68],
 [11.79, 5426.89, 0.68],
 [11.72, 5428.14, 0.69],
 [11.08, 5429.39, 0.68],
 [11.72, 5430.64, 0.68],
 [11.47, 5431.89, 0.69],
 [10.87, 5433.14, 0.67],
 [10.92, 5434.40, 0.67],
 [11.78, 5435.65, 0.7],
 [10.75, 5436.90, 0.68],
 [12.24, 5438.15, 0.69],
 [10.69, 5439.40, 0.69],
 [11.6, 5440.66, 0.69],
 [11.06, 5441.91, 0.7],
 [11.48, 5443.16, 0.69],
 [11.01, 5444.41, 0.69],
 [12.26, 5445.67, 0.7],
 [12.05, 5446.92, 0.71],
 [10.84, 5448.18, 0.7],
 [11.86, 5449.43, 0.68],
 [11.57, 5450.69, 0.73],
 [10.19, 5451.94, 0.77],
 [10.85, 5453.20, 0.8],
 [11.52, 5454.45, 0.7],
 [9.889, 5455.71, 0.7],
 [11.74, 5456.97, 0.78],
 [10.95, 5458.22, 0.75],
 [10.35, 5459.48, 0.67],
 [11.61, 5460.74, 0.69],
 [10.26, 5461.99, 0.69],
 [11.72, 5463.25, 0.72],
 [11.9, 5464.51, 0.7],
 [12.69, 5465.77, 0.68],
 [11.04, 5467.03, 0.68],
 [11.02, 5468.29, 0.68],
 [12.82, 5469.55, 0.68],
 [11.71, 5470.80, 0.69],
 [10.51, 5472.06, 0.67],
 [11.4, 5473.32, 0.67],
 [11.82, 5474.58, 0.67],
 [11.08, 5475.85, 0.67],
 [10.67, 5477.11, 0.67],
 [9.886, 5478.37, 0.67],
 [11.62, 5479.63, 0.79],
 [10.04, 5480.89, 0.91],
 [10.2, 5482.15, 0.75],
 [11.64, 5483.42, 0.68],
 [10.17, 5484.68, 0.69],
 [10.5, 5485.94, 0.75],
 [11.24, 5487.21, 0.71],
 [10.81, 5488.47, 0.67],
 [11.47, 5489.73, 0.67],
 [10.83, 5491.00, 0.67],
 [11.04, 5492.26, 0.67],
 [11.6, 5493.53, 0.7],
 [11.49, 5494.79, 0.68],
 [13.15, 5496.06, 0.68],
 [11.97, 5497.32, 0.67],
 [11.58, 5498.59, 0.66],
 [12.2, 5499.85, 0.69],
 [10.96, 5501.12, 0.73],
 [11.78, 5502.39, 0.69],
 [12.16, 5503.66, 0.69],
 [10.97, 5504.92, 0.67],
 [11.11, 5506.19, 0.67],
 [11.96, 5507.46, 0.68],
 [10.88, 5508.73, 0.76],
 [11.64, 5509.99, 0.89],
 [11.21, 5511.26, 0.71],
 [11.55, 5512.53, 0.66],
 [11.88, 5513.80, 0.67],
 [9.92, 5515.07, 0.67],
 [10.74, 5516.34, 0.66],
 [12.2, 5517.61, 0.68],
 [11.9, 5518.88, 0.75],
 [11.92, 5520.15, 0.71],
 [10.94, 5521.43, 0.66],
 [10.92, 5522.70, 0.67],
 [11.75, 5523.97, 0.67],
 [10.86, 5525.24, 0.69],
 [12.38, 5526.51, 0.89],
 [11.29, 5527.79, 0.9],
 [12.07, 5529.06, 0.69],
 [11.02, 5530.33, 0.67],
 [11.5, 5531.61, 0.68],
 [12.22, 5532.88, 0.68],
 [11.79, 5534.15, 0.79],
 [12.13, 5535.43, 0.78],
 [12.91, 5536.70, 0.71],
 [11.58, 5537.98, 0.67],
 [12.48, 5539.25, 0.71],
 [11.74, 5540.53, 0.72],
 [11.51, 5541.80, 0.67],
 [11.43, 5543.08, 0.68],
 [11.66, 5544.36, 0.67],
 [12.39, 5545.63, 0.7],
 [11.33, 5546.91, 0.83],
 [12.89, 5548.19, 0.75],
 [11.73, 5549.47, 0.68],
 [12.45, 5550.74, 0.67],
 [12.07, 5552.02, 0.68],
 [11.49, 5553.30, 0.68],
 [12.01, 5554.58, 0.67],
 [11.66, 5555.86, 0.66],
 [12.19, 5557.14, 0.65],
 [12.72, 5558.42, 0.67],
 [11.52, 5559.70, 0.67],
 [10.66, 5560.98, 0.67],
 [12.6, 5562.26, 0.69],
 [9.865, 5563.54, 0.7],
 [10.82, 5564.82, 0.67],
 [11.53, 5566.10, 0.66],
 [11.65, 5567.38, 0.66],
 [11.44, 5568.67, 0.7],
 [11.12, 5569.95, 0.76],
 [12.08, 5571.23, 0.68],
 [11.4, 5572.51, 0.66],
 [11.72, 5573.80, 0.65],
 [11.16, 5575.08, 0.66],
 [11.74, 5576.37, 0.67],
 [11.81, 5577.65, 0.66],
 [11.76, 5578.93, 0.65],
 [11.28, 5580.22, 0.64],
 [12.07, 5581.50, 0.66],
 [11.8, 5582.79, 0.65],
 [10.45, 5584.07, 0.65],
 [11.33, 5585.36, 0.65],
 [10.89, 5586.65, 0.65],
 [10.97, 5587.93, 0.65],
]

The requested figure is 0.2 Angstrom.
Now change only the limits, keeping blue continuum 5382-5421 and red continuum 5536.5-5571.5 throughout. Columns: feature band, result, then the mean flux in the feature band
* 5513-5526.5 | 0.34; 11.4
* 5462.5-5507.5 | 0.82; 11.3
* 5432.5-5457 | 0.41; 11.2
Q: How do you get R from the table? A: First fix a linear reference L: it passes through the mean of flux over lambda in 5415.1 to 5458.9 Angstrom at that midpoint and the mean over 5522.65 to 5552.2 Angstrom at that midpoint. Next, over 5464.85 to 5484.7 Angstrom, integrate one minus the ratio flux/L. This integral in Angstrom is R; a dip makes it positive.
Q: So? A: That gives 0.7 Angstrom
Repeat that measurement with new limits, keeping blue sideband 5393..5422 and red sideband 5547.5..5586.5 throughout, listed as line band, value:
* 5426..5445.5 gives -0.13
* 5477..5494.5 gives 0.86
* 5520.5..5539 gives -0.26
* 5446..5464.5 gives 0.32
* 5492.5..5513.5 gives -0.31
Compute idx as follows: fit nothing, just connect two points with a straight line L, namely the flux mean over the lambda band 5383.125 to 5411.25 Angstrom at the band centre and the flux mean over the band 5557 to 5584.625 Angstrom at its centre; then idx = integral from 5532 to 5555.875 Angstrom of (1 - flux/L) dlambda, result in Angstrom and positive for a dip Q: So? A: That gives -1.1 Angstrom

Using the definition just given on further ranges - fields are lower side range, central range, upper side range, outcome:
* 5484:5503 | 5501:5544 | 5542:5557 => 0.31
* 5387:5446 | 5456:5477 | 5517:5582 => 0.18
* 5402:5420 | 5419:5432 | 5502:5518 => -0.48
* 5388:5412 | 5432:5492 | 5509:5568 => 0.97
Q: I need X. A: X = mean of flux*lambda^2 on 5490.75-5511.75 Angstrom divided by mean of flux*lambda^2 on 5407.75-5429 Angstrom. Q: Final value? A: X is 1.0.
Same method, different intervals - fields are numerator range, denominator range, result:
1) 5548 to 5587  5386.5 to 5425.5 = 1.09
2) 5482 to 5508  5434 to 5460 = 1.03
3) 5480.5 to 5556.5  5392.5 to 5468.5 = 1.06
